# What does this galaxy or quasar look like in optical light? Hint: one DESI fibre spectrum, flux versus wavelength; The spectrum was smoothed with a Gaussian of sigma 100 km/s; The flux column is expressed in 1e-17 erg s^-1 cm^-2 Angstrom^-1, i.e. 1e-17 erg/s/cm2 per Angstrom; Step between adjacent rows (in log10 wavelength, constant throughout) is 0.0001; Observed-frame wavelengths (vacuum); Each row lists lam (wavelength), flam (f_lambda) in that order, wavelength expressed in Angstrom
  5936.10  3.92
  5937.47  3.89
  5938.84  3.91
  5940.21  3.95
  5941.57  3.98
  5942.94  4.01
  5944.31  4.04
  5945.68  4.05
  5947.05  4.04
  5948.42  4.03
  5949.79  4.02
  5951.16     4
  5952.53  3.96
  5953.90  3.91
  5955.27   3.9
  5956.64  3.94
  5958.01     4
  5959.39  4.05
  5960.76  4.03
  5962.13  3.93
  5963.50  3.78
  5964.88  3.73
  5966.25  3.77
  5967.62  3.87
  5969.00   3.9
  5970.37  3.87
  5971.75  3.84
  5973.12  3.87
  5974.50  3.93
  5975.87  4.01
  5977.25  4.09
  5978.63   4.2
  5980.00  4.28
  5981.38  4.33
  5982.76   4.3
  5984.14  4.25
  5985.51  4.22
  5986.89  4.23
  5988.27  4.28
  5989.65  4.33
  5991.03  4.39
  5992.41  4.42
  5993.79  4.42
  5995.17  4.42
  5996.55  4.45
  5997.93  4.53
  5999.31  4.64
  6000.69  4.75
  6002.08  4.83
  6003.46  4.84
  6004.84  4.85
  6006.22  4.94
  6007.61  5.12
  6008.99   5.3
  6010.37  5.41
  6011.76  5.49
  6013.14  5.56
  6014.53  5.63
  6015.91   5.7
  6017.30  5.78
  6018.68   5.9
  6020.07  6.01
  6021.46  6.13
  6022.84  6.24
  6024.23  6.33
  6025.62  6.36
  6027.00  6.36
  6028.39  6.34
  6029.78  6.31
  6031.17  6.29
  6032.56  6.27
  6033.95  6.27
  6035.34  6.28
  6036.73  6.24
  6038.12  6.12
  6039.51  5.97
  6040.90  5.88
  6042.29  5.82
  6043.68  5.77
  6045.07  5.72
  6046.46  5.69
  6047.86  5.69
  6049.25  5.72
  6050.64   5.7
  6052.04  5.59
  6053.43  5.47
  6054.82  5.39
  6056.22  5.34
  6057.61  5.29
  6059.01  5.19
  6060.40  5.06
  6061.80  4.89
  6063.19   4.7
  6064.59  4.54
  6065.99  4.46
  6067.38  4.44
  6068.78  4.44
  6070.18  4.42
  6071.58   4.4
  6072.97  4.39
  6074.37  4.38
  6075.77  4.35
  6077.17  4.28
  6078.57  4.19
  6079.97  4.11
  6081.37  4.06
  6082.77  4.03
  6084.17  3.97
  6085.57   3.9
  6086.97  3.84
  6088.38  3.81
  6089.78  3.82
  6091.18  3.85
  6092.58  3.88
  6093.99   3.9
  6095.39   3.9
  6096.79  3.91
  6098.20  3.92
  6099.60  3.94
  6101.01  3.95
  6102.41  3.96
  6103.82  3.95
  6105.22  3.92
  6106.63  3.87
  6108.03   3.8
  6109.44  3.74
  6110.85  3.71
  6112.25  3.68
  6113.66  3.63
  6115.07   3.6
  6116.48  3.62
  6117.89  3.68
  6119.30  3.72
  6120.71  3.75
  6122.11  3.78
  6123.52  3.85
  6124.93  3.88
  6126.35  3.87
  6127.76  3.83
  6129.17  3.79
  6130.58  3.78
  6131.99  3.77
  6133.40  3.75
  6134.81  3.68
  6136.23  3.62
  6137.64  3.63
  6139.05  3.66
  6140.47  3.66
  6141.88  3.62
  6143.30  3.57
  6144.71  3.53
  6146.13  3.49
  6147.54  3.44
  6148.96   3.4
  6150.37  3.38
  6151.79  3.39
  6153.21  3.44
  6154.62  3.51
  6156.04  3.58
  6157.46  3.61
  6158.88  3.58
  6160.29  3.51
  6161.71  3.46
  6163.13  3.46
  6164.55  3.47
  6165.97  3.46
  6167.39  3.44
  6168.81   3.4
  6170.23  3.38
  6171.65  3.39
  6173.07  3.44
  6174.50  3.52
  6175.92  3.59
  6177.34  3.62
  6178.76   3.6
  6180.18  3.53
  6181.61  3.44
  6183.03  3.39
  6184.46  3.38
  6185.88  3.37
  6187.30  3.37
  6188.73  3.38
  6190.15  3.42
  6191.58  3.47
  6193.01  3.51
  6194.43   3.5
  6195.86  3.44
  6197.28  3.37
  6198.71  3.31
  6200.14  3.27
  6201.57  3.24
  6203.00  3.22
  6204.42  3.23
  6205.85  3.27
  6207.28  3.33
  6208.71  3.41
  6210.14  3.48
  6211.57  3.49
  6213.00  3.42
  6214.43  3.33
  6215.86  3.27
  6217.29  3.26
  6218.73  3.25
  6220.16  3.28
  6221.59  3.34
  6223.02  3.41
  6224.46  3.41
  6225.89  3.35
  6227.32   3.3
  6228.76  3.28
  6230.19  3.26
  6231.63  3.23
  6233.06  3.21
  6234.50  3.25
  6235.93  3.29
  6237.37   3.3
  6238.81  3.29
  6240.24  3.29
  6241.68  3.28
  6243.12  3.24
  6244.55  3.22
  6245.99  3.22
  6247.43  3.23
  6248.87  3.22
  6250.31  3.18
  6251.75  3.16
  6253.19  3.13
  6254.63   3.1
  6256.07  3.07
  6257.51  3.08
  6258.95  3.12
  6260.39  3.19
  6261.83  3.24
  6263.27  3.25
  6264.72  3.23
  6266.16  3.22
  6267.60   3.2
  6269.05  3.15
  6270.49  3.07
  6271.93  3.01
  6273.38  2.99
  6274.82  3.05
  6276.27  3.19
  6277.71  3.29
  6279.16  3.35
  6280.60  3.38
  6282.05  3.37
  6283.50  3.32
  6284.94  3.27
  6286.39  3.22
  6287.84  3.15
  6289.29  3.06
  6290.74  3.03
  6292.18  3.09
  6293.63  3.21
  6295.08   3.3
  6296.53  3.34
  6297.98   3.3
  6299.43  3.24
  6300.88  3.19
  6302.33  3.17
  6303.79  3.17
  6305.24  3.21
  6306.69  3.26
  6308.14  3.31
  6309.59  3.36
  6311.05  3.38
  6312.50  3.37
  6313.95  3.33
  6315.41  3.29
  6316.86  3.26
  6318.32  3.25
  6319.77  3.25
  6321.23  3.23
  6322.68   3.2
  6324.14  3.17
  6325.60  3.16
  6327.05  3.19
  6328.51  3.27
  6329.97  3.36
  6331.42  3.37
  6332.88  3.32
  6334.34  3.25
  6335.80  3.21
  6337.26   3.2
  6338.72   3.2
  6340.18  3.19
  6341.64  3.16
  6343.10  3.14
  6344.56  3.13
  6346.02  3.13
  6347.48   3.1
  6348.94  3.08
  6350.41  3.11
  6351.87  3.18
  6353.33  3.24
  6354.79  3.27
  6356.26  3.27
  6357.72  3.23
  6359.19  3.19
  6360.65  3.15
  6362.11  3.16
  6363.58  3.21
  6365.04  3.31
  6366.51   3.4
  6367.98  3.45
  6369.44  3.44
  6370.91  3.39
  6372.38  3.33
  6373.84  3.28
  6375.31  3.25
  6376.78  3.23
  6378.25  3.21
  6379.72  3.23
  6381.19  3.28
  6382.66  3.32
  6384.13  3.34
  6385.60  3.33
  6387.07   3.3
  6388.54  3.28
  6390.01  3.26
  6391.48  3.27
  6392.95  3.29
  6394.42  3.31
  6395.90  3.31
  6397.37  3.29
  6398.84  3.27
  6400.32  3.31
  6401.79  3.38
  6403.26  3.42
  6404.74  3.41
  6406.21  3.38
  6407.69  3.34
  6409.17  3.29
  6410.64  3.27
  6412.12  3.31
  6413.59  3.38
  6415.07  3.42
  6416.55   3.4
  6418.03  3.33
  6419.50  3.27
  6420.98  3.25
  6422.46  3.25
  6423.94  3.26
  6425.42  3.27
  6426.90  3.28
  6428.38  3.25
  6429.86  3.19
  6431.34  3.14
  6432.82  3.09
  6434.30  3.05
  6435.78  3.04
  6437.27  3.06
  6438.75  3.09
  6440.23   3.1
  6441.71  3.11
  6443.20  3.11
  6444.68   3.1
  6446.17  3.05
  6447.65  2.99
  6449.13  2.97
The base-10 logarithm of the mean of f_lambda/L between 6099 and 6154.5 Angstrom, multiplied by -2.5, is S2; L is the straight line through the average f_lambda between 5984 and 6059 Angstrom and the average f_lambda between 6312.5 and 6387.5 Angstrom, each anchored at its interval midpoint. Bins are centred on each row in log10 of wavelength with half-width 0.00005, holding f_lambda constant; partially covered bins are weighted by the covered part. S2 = 0.27 mag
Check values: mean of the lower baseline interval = 5.44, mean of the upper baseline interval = 3.25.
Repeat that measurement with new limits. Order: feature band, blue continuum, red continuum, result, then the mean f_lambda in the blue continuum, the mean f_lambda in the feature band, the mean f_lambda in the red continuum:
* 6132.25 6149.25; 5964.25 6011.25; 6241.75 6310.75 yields 0.05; 4.38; 3.6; 3.2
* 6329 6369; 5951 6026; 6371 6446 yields 0.07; 4.6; 3.22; 3.26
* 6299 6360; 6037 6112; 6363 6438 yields 0.11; 4.59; 3.23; 3.29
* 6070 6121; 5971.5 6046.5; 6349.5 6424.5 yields 0.21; 5.21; 3.94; 3.29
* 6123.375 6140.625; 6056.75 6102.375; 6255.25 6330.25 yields 0.07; 4.26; 3.75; 3.22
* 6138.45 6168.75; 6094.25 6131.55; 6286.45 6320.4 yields 0.06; 3.81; 3.5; 3.24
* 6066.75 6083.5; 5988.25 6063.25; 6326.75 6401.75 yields 0.20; 5.48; 4.29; 3.26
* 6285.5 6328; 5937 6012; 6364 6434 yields 0.09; 4.24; 3.23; 3.3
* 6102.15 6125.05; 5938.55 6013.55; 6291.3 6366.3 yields 0.03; 4.27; 3.77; 3.23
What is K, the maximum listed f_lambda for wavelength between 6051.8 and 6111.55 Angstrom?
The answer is 5.59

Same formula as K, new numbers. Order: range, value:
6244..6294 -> 3.38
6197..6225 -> 3.49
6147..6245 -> 3.62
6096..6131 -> 3.96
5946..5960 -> 4.05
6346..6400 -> 3.45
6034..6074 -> 6.28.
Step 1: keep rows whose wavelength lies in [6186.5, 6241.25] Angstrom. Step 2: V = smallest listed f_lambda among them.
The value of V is 3.21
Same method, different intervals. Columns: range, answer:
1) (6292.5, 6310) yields 3.17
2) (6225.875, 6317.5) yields 2.99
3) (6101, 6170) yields 3.38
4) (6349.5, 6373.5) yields 3.11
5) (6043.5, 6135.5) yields 3.6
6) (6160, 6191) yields 3.37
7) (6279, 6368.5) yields 3.03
